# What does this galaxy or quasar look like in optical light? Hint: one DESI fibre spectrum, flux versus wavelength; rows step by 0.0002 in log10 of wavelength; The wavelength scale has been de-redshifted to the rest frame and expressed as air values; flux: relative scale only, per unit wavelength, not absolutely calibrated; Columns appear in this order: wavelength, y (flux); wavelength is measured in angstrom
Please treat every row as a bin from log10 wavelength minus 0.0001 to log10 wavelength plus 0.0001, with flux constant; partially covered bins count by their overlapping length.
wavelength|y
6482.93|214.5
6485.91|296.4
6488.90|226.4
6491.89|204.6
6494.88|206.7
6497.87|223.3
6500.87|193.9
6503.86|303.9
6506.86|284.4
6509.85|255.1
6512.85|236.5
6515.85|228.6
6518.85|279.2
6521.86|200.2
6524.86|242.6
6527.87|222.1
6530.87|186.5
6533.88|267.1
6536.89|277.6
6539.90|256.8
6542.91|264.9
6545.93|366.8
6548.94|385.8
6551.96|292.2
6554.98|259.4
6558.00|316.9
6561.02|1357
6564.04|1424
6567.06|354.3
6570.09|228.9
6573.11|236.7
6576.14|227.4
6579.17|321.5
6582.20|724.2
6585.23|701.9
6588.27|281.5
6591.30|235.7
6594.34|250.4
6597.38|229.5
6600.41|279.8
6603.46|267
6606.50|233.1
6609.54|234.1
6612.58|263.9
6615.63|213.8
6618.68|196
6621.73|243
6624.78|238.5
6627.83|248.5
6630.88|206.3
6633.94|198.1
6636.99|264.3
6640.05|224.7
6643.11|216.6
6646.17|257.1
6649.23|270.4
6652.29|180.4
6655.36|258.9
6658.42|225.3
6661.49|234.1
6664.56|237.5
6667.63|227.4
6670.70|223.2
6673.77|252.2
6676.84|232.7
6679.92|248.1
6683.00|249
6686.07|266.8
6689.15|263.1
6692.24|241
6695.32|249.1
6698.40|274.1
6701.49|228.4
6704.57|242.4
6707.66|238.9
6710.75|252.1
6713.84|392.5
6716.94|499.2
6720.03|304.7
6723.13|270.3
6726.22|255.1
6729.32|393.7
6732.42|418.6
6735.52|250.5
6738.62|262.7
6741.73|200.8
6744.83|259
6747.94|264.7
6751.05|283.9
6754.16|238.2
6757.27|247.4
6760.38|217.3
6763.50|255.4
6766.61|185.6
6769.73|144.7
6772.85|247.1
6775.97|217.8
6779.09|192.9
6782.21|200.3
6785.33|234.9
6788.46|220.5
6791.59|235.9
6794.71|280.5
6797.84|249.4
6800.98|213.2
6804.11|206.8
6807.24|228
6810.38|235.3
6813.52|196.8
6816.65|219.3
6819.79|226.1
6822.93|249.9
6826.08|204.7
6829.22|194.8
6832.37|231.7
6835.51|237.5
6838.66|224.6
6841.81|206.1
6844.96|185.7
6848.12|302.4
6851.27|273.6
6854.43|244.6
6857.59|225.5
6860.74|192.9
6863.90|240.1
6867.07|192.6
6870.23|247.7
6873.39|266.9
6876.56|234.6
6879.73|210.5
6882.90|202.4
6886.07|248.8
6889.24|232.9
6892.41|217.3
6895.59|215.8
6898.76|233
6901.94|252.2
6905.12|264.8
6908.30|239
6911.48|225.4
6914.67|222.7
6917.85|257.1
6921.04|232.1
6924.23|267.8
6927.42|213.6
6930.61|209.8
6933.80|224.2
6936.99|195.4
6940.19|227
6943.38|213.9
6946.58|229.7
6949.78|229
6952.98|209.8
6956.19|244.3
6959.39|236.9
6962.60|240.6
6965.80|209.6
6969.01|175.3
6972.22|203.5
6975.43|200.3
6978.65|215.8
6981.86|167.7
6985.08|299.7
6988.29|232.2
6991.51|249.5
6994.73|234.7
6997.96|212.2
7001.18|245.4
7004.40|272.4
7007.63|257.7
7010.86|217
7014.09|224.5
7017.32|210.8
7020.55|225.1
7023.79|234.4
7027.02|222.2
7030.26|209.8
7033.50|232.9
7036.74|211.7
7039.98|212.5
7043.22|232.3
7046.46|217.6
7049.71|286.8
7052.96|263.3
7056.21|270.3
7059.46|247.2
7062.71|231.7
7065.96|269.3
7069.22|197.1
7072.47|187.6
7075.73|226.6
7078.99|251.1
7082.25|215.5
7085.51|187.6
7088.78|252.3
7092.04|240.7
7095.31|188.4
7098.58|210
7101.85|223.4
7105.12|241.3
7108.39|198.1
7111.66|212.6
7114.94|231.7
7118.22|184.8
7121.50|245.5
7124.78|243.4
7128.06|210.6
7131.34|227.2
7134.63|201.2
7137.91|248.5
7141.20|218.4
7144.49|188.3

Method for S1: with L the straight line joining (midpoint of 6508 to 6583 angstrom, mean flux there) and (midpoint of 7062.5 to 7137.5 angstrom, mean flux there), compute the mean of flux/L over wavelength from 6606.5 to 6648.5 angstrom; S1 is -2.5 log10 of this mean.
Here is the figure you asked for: 0.448 mag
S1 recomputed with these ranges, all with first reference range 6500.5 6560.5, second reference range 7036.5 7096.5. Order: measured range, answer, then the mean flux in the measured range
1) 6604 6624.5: 0.19 mag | 233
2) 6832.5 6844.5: 0.16 mag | 220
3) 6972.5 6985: 0.16 mag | 208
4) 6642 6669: 0.16 mag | 234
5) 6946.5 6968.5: 0.08 mag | 226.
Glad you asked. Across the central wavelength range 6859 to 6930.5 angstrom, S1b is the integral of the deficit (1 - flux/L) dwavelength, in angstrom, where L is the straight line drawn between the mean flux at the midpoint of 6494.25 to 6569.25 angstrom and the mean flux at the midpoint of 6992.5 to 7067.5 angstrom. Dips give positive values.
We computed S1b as 9.9 angstrom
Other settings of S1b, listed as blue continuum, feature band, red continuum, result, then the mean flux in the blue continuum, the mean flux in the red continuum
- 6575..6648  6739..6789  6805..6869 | 3.5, 282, 226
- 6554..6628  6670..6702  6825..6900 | 7.8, 386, 228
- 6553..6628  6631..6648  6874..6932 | 6.1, 384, 233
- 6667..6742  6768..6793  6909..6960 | 4.8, 279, 227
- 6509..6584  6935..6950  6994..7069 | 2.5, 379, 236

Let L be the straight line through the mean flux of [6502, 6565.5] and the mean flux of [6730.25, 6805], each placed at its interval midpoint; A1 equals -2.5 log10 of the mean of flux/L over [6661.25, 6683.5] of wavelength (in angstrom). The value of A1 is 0.23 mag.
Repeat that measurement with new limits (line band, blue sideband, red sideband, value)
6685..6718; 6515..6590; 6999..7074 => 0.22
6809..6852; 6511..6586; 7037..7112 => 0.32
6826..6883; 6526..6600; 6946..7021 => 0.22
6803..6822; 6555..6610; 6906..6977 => 0.34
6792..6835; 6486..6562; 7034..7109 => 0.15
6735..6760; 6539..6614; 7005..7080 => 0.33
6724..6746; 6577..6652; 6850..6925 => -0.12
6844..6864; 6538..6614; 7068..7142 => 0.26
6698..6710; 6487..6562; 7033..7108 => 0.12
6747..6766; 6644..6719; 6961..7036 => 0.02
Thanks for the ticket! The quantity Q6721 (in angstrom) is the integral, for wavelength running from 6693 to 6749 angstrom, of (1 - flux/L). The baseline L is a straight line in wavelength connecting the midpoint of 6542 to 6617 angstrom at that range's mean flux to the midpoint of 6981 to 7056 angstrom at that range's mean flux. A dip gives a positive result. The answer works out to 8.8 angstrom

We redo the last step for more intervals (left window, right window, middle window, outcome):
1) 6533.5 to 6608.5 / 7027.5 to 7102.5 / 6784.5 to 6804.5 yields 5.4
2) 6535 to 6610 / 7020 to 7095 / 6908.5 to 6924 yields 2.4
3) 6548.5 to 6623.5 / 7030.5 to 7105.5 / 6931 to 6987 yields 9.9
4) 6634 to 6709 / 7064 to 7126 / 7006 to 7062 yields -2.4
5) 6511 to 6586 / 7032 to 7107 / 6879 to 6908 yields 5.4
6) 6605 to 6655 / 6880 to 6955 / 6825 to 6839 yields 0.7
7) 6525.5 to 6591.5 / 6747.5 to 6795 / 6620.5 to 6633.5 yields 4.6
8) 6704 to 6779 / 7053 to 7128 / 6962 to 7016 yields 2.8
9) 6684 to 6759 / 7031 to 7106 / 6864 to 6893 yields 3.3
